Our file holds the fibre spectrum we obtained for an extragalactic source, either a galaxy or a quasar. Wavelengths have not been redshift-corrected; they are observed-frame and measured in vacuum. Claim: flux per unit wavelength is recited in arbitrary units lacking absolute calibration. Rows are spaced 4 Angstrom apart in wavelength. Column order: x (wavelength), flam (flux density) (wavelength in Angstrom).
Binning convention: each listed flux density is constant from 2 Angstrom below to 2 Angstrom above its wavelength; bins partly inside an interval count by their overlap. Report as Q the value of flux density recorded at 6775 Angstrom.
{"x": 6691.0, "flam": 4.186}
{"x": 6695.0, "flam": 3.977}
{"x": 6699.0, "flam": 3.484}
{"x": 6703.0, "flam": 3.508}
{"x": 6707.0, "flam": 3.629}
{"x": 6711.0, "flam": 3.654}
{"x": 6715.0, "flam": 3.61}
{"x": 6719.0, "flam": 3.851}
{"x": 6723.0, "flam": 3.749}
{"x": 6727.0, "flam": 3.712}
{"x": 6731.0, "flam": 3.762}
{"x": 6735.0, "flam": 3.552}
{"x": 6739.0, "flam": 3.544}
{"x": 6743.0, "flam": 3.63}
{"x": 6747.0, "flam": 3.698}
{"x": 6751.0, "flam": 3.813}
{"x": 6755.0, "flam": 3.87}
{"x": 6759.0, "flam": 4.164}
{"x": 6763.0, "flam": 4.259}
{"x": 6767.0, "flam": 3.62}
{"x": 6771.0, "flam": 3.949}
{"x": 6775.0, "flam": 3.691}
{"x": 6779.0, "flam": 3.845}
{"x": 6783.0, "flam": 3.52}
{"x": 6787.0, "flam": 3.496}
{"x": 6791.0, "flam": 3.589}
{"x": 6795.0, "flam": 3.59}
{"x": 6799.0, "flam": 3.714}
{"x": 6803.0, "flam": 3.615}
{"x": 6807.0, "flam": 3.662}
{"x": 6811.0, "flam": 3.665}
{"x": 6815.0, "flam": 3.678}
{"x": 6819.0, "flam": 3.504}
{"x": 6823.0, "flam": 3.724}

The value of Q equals 3.691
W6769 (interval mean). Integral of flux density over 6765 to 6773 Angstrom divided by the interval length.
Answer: 3.78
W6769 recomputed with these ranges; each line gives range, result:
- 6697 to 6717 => 3.58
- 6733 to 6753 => 3.65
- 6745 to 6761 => 3.89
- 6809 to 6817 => 3.67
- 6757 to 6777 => 3.94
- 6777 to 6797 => 3.61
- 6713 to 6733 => 3.74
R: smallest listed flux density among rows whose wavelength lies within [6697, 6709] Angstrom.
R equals 3.484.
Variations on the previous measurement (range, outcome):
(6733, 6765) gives 3.544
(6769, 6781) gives 3.691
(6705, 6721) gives 3.61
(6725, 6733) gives 3.712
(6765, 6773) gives 3.62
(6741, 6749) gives 3.63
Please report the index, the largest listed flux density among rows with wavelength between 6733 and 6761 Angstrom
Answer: 4.164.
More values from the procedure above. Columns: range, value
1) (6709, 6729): 3.851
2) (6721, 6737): 3.762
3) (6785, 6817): 3.714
